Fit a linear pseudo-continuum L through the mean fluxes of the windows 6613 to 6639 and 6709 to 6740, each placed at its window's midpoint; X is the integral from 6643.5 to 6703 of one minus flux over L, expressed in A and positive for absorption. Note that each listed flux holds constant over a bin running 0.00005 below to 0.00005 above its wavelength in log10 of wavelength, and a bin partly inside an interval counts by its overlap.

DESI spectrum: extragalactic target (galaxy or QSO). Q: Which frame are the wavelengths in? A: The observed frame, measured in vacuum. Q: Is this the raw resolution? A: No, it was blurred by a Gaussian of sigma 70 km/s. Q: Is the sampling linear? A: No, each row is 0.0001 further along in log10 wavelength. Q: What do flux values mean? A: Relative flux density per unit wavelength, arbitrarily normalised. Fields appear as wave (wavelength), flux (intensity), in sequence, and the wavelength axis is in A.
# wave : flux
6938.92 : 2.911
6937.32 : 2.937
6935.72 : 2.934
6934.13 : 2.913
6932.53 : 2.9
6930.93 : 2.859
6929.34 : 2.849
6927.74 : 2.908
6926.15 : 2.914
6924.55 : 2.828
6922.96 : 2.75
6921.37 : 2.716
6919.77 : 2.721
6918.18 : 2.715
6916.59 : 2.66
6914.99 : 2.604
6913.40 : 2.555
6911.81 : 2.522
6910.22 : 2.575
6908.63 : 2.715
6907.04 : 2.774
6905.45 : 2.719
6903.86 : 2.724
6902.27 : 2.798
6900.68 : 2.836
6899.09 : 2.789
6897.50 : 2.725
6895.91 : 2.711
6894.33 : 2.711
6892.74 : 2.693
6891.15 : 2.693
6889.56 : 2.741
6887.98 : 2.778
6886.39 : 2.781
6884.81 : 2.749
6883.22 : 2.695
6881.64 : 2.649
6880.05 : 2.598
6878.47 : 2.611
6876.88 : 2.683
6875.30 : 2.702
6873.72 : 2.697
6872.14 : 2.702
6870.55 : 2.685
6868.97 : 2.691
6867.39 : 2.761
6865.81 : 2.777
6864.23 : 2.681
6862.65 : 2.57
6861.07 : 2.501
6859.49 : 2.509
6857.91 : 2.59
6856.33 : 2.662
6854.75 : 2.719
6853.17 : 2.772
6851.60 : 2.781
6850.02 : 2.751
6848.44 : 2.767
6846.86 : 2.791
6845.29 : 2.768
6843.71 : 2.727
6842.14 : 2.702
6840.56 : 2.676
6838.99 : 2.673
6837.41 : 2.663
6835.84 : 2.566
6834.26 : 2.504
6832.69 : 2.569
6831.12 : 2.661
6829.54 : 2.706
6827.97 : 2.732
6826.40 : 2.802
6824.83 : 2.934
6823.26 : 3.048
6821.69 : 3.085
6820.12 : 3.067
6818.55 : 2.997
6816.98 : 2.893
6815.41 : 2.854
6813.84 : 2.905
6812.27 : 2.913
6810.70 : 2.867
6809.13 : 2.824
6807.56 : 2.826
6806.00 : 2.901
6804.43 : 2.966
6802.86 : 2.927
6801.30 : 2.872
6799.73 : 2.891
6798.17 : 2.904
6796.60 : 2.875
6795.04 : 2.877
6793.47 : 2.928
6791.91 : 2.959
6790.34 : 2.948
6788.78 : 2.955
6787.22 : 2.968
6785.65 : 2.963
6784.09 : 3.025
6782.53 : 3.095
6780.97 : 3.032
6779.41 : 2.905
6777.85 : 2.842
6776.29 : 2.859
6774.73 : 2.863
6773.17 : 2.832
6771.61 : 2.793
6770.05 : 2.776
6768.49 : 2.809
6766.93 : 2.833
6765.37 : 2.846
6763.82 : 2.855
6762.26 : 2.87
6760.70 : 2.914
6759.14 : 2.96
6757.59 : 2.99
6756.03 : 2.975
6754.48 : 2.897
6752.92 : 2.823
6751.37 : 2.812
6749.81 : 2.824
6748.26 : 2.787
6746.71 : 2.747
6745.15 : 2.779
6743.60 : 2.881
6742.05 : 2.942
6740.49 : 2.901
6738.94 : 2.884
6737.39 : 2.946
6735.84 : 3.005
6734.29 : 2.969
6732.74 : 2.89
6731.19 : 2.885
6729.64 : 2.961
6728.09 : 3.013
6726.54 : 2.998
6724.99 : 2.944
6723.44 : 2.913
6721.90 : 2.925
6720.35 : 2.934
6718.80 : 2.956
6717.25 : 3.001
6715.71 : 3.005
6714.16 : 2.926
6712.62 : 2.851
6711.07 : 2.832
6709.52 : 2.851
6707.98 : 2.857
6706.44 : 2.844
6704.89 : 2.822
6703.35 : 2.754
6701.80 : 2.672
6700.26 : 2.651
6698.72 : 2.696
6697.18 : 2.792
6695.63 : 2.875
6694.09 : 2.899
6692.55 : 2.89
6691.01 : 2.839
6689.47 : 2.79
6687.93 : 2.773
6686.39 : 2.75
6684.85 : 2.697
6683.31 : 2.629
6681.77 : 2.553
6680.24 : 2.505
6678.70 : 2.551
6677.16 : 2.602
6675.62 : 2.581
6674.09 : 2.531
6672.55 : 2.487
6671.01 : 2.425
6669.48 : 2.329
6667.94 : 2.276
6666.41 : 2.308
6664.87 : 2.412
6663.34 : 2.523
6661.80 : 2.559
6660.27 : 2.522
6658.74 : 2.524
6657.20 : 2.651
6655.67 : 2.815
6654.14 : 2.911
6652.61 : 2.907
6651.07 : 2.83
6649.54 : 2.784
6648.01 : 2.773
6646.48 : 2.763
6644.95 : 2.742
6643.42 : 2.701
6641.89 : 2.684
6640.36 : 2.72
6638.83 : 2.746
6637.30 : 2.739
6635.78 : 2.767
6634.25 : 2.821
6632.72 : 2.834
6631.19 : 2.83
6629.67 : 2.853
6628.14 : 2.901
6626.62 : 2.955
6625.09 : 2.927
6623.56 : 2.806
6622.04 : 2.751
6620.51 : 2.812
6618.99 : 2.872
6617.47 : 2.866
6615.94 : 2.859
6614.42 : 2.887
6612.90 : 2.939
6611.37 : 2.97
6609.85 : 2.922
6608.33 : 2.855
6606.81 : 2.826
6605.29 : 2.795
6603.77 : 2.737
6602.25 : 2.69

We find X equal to 4.8 A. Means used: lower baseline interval 2.84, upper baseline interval 2.93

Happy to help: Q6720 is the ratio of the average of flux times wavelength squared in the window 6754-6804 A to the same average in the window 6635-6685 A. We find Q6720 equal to 1.1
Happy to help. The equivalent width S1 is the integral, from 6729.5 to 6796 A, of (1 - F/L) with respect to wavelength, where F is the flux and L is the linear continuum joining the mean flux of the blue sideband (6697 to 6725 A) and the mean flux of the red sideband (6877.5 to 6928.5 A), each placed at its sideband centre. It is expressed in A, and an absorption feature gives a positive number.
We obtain -1.90 A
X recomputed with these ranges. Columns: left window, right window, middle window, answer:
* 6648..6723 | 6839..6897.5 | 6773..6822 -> -4.03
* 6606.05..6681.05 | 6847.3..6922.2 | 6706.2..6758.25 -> -3.78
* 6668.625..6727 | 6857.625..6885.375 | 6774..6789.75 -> -1.40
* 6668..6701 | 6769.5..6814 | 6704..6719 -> -0.97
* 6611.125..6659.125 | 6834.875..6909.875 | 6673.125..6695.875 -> 0.78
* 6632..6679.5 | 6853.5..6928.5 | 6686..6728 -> -3.25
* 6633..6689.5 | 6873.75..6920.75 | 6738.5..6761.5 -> -1.84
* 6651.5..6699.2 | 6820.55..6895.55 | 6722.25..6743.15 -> -2.23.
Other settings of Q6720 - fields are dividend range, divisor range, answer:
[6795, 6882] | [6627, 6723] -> 1.06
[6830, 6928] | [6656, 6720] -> 1.06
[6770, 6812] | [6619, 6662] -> 1.10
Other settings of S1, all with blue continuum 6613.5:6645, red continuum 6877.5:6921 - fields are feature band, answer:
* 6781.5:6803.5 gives -1.6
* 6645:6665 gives 0.7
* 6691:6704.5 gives 0.0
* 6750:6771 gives -0.9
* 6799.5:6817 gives -1.0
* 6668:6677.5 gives 1.1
